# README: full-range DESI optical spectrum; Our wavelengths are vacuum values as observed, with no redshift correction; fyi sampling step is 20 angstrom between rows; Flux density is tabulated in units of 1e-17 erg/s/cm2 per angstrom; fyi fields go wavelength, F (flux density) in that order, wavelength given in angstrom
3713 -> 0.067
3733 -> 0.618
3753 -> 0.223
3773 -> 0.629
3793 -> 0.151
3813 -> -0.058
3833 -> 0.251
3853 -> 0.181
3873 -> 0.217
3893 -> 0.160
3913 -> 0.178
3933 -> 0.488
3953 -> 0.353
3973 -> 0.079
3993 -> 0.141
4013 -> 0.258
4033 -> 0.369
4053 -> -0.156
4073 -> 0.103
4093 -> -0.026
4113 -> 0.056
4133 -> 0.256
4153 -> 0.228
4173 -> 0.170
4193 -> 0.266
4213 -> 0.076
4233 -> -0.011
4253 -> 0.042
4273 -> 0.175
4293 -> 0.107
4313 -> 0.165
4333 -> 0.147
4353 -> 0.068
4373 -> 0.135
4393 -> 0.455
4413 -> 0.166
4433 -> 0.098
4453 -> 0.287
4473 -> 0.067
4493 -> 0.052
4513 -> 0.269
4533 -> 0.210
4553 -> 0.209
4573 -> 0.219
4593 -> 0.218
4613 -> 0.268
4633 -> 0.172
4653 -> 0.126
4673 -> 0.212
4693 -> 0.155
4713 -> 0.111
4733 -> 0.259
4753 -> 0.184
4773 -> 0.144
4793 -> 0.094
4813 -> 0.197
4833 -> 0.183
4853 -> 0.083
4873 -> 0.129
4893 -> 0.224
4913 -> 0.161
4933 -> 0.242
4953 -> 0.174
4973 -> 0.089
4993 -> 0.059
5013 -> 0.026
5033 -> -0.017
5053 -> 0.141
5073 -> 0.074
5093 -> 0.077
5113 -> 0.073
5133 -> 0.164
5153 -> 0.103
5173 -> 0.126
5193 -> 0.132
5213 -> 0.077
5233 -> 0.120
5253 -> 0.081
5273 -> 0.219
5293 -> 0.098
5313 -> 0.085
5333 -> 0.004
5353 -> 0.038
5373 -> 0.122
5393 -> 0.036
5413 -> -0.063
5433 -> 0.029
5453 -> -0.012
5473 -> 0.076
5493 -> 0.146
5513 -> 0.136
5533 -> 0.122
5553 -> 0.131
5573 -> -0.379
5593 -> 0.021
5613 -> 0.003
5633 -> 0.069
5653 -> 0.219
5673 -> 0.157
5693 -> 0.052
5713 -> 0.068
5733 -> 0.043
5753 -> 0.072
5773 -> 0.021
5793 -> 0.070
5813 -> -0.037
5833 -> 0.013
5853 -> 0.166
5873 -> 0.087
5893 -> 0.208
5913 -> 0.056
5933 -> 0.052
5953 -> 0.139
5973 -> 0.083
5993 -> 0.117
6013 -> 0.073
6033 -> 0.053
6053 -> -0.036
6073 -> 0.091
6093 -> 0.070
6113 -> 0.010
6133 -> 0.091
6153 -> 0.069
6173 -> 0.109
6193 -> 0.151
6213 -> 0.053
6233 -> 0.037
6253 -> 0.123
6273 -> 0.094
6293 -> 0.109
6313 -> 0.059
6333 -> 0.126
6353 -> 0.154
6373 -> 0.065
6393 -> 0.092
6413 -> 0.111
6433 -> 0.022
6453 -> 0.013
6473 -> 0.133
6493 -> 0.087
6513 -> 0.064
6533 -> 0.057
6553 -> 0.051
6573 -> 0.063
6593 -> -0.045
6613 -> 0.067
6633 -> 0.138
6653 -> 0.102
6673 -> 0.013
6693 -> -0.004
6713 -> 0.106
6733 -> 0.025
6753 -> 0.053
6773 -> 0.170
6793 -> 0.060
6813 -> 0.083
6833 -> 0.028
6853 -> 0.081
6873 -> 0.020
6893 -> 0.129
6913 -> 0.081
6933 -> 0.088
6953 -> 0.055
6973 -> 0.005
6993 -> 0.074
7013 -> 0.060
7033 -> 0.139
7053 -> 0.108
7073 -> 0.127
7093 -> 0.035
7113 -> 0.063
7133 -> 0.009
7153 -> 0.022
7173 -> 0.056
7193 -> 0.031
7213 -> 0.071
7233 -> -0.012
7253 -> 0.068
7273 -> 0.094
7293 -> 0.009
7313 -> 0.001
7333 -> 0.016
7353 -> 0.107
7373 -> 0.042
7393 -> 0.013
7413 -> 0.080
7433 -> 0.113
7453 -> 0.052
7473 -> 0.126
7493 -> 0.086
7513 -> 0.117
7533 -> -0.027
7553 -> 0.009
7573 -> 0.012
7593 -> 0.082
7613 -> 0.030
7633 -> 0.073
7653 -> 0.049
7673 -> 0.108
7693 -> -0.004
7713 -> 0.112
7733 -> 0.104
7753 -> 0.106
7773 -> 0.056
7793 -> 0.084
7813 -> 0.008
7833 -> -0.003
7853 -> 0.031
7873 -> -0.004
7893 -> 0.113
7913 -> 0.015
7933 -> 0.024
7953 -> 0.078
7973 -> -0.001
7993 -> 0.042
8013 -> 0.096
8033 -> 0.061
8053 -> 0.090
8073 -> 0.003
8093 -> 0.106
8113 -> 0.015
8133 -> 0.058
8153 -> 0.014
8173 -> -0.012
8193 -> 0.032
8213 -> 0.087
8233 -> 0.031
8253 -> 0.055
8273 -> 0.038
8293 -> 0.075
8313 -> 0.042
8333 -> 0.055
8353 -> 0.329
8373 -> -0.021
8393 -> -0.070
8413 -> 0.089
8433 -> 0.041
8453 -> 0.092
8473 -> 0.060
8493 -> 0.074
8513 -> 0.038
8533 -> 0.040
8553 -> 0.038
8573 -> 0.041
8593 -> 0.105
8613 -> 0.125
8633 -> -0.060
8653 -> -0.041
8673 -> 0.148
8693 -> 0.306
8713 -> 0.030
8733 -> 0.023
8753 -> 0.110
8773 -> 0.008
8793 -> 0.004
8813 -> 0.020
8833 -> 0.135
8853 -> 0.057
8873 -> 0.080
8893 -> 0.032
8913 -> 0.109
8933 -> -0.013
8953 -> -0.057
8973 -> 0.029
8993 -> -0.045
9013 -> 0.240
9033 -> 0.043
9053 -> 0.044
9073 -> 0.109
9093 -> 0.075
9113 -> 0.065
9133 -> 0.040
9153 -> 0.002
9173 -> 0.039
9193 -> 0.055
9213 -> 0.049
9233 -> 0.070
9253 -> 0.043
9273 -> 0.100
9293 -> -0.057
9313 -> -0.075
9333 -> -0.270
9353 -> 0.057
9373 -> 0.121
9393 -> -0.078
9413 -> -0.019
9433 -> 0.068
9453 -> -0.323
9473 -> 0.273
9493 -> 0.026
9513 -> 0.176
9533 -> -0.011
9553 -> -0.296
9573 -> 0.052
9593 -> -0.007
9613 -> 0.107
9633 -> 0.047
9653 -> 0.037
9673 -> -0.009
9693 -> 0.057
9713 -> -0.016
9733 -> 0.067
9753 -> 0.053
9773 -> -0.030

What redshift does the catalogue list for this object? 1.33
